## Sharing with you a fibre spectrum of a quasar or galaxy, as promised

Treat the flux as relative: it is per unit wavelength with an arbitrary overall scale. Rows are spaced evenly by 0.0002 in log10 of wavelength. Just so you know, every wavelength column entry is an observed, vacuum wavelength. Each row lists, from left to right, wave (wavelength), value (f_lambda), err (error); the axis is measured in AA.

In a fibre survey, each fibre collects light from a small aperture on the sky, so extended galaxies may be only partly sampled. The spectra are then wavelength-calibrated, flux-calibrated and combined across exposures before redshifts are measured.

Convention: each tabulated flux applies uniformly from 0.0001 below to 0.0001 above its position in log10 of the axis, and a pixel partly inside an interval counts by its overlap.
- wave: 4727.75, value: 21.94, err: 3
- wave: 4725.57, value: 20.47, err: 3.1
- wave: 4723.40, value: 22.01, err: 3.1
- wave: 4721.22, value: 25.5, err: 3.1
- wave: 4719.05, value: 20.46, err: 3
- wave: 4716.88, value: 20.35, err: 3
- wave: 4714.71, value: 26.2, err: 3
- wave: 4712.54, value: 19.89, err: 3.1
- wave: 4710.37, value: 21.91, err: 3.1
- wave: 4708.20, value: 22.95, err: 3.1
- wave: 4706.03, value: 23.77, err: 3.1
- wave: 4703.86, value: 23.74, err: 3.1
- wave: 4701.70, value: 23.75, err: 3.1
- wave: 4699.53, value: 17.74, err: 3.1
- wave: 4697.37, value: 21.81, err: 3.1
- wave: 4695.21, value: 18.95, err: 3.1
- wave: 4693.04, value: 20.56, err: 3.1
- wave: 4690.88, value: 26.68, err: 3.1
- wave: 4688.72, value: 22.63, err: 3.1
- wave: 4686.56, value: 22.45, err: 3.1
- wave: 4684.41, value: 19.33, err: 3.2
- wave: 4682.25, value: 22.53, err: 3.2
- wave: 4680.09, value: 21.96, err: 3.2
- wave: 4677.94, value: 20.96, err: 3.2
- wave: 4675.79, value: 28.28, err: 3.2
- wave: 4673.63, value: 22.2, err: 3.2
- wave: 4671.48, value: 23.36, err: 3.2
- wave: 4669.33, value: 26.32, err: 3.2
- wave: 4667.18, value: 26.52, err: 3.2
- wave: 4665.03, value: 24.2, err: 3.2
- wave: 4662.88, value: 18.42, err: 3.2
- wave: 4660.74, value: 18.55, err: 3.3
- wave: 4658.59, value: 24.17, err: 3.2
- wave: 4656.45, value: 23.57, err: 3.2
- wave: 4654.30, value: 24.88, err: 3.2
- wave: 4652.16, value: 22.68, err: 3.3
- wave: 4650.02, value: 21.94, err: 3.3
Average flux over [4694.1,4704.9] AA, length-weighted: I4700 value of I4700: 21.2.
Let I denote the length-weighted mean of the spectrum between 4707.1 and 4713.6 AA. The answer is 21.6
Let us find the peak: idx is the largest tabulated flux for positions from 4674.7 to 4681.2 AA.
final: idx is 28.28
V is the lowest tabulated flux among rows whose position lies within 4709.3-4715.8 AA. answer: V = 19.89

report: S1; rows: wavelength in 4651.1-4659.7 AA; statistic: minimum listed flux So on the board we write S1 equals 22.68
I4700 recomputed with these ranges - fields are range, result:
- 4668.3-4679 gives 24.2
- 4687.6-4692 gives 24.6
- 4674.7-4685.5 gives 22.6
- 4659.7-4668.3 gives 22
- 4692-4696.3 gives 19.7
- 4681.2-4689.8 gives 21.7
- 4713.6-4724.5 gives 22.9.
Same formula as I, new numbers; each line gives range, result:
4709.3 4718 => 22.1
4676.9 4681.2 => 21.5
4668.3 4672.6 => 24.8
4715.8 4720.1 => 20.4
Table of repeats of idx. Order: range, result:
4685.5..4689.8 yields 22.63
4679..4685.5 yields 22.53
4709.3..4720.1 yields 26.2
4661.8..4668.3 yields 26.52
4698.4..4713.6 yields 23.77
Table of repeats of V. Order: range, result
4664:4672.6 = 23.36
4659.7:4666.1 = 18.42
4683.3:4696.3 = 18.95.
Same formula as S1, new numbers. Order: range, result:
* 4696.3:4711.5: 17.74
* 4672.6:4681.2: 20.96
